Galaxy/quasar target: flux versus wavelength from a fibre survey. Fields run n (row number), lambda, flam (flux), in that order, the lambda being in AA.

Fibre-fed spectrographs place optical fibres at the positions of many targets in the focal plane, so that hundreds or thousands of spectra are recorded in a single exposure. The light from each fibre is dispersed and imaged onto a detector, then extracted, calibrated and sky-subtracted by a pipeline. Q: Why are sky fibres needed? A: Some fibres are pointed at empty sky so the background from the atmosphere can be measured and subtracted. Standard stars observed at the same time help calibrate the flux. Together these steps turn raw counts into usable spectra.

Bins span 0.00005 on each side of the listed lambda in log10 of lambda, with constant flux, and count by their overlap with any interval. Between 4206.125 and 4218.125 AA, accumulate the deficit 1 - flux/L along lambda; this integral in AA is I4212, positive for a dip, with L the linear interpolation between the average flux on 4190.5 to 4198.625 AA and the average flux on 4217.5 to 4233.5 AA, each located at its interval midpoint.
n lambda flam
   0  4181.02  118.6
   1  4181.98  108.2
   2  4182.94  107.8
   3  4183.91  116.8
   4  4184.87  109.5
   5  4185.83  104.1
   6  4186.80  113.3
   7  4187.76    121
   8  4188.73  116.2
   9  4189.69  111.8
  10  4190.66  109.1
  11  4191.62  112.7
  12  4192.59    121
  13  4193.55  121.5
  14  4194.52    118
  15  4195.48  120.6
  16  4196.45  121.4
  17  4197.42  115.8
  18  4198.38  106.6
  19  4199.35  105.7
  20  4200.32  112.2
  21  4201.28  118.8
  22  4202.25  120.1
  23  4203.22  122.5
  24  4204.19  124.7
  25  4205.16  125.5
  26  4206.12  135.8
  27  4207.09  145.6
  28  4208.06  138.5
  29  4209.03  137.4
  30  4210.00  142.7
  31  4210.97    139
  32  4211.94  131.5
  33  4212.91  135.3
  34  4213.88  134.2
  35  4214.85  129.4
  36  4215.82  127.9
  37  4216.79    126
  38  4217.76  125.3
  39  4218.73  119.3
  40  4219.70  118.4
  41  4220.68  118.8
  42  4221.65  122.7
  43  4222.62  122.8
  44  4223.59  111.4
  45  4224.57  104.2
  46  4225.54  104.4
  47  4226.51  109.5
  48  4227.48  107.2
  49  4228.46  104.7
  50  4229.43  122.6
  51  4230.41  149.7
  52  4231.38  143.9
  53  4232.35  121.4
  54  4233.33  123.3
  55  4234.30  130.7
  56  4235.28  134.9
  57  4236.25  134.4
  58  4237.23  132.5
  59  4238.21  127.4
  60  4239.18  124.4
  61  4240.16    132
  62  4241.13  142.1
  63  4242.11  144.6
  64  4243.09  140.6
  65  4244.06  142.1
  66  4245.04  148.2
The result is -1.7 AA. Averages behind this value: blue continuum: 117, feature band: 135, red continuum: 119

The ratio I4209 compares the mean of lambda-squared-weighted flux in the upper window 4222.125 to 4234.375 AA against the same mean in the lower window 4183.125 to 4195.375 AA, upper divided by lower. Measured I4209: 1.1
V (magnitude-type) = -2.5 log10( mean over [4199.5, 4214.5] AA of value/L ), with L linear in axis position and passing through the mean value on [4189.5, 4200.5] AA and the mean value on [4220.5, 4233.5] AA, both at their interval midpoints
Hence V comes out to -0.12 mag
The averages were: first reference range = 115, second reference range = 119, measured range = 130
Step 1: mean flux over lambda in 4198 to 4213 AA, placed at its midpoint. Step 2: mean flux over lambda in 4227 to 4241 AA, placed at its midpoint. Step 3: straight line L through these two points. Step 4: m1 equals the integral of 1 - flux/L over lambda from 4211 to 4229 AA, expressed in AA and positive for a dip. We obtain 1.1 AA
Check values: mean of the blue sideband 128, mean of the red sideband 128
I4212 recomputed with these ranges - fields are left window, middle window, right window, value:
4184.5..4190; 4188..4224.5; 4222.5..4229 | -4.1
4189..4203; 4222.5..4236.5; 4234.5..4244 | 1.0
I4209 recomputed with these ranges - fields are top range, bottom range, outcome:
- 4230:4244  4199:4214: 1.06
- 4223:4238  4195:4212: 0.99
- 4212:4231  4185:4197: 1.06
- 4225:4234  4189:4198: 1.05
